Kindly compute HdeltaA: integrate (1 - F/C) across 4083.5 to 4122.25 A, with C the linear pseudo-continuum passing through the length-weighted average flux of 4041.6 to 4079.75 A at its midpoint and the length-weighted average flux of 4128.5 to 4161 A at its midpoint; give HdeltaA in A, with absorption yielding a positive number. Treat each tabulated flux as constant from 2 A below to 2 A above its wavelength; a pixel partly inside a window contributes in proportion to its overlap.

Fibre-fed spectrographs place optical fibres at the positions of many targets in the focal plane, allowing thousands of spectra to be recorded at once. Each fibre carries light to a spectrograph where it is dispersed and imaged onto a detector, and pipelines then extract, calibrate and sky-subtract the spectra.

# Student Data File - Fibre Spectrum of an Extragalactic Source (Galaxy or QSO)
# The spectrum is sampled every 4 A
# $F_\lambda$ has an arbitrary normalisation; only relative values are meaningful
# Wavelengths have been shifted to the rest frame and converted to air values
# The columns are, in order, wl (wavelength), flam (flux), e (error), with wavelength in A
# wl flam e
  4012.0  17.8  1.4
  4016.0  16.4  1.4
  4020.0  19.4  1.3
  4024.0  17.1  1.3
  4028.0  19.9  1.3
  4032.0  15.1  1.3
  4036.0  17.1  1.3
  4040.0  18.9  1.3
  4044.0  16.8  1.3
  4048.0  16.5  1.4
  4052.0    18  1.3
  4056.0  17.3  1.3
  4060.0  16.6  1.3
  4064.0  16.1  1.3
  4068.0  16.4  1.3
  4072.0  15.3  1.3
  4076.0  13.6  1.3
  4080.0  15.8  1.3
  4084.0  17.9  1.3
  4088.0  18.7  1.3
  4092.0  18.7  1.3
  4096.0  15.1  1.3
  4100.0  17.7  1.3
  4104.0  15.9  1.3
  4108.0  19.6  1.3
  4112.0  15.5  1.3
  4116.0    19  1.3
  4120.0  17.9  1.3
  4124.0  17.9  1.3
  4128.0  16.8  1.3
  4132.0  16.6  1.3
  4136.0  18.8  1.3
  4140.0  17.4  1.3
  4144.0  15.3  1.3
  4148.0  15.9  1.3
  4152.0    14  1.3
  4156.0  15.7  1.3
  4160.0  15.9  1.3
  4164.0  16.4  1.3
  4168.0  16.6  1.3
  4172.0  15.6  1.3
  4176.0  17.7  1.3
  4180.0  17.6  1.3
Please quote -3.16 A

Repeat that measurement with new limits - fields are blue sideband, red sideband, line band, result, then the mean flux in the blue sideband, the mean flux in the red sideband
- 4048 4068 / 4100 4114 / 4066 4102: 0.90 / 16.9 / 17.1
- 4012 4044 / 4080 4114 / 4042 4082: 2.83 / 17.6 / 17.3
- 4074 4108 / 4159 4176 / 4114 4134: -1.22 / 16.8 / 16.3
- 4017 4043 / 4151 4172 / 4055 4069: 0.61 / 17.8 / 15.8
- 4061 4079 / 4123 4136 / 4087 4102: -1.18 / 15.4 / 17.3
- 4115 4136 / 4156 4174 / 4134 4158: 0.97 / 17.7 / 16.1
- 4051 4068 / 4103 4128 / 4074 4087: 0.89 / 16.9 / 17.6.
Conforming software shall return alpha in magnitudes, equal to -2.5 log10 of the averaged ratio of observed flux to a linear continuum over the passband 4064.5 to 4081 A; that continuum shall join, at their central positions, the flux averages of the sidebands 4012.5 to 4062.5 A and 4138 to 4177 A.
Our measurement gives 0.11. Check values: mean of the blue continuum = 17.4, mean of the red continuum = 16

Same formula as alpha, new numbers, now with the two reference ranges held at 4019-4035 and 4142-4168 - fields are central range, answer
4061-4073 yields 0.068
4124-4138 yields -0.095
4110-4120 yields -0.072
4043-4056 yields 0.013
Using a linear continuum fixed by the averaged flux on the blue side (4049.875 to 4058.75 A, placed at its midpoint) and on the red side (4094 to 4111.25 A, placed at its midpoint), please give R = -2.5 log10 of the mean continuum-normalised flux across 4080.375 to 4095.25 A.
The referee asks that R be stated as -0.05 mag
